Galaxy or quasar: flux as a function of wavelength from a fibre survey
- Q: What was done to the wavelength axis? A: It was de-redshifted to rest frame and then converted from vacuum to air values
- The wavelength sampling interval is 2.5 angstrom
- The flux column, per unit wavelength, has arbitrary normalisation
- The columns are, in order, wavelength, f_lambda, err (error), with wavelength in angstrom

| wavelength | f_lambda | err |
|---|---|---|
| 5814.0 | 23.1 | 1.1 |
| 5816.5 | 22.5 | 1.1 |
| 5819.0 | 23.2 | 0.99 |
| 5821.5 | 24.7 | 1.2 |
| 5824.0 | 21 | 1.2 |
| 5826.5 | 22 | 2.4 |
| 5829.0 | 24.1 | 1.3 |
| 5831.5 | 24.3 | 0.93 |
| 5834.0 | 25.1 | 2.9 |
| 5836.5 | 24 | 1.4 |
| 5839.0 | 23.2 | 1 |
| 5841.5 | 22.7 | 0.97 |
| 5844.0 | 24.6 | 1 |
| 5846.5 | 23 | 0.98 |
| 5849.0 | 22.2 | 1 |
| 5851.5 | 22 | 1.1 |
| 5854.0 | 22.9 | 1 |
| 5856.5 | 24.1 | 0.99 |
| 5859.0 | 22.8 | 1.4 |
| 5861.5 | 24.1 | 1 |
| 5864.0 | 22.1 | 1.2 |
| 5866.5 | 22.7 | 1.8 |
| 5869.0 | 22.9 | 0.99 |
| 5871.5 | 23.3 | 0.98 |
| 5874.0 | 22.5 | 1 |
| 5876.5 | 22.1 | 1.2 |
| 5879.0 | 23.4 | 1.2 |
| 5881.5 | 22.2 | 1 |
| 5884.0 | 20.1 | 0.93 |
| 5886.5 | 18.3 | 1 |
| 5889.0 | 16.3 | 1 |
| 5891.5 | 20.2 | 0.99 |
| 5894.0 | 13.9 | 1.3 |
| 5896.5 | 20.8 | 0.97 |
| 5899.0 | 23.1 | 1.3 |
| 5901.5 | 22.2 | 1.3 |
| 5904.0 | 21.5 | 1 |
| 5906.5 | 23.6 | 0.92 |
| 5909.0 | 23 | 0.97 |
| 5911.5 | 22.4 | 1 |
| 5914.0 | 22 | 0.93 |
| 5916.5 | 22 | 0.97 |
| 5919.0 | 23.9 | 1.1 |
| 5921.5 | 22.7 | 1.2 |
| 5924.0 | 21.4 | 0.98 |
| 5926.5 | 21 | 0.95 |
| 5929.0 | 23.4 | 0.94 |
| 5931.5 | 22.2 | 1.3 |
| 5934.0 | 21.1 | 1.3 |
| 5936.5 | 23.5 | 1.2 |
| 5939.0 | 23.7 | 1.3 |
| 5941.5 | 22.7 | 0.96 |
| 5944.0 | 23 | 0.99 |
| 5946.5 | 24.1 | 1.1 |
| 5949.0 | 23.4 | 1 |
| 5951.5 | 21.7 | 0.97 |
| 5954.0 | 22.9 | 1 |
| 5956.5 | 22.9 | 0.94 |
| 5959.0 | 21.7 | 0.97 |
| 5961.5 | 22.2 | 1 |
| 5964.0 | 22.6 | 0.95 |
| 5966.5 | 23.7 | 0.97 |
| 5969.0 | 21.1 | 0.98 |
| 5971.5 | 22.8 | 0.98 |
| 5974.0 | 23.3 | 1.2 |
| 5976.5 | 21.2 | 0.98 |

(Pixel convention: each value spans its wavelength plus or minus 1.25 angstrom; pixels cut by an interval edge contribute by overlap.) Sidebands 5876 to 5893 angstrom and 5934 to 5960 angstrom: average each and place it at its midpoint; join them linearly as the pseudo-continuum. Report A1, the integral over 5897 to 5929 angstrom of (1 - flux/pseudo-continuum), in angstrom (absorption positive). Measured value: -1.5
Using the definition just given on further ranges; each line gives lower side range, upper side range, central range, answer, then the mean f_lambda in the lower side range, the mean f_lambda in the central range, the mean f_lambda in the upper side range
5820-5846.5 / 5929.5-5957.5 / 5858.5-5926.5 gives 4.43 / 23.5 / 21.7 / 22.9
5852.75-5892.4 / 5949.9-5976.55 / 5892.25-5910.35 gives 0.76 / 21.9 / 21.1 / 22.4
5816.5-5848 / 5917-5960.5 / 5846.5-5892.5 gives 2.44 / 23.4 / 21.9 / 22.7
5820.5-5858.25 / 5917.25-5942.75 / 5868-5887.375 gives 0.92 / 23.3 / 21.9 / 22.5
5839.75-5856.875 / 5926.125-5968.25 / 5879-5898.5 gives 3.07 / 23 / 19.3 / 22.7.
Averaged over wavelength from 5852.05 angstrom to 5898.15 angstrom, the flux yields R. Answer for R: 21.4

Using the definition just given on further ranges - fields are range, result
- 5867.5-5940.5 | 21.7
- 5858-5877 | 22.8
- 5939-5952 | 23.1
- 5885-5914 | 20.5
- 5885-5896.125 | 17.5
